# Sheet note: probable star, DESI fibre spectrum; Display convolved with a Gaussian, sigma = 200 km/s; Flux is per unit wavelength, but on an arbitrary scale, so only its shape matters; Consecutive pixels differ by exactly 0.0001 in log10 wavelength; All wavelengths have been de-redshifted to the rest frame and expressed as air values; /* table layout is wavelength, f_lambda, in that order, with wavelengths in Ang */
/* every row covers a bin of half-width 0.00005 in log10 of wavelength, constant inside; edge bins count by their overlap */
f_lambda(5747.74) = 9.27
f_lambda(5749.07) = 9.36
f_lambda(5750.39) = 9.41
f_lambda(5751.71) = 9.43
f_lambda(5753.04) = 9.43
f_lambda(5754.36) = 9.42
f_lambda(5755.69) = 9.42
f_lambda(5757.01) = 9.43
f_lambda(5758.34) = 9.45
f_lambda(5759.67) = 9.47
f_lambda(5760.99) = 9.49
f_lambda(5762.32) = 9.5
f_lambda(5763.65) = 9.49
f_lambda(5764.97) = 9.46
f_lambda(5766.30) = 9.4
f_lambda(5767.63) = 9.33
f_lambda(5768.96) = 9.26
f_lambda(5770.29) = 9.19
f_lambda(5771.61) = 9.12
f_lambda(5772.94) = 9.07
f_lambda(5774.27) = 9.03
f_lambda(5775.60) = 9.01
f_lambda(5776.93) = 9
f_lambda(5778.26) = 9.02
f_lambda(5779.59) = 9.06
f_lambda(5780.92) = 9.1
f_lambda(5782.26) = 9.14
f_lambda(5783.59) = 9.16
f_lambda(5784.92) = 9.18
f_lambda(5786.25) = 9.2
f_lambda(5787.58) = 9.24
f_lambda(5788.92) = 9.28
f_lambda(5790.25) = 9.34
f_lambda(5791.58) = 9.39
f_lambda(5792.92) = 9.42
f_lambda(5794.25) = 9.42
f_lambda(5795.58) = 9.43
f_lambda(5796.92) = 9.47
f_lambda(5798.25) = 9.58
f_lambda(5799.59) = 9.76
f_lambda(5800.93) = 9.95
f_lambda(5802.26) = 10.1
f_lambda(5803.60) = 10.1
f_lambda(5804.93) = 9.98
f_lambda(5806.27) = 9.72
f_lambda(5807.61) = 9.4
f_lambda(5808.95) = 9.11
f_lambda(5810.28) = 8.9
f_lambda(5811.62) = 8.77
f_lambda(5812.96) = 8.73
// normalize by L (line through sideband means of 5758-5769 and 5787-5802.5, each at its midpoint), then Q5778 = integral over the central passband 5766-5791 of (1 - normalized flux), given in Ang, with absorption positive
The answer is 0.8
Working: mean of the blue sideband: 9.43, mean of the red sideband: 9.52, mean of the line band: 9.16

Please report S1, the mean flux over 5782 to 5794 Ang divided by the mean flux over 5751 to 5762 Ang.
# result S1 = 0.98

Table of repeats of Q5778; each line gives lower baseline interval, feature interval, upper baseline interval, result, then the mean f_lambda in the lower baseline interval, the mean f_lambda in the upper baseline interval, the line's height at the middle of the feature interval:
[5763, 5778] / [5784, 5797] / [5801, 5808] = 0.4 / 9.21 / 9.89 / 9.61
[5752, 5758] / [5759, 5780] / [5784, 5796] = 0.3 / 9.42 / 9.32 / 9.38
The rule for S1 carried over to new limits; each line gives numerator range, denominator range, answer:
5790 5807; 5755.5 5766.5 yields 1.02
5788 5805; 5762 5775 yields 1.04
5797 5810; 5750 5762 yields 1.03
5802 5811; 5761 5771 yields 1.02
